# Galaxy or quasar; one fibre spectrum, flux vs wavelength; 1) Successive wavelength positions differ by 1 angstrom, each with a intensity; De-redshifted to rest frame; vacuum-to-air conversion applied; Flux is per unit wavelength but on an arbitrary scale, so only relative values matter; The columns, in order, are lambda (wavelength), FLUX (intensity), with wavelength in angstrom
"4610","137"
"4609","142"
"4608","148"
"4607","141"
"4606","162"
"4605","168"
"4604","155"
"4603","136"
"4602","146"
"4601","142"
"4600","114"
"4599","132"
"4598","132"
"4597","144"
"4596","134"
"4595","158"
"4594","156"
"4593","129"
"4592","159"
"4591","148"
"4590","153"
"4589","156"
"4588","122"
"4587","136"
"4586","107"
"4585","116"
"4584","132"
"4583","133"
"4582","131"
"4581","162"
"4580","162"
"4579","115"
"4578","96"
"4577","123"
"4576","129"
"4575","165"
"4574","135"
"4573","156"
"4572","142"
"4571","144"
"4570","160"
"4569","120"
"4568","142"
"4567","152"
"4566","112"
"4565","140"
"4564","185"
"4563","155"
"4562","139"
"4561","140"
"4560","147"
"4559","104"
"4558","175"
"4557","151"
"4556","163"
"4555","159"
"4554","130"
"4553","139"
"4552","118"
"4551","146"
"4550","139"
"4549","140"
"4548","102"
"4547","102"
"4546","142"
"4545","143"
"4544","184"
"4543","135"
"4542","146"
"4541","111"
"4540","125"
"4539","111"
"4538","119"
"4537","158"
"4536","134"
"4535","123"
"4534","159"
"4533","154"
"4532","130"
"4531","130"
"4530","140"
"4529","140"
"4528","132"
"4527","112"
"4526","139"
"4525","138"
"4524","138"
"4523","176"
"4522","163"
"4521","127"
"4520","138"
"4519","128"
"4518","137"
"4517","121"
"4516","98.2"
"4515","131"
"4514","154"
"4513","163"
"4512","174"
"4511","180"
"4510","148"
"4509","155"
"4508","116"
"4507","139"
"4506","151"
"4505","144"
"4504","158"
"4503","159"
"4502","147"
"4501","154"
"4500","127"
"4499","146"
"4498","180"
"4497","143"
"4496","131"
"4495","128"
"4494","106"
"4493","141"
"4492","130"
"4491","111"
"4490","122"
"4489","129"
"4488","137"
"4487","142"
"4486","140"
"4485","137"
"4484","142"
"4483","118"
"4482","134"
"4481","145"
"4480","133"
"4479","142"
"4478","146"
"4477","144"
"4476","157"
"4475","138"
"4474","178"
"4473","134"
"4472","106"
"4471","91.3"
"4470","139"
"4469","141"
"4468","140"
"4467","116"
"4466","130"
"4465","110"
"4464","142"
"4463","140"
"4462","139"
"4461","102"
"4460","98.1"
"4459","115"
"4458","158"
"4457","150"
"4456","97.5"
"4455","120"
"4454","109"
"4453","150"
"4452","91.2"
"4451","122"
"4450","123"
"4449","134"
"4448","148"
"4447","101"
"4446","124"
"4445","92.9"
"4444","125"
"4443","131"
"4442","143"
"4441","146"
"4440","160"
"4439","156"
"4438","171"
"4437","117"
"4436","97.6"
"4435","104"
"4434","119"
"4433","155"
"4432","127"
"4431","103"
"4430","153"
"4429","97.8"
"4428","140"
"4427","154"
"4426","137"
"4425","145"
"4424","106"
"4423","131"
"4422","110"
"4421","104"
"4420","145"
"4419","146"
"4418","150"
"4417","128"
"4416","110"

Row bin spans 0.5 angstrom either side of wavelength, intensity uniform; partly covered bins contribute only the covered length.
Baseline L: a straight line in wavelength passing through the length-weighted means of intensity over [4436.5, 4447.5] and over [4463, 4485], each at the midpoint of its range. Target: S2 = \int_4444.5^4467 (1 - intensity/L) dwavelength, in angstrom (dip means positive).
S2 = 1.94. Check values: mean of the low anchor 133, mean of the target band 122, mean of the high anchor 135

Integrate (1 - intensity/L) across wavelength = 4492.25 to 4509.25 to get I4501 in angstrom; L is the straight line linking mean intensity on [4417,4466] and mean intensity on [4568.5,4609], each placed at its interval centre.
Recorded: -1.2 angstrom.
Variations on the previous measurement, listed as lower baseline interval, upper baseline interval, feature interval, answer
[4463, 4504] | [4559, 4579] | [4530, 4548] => 0.5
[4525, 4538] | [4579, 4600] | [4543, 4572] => -0.8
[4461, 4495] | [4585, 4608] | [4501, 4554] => -1.0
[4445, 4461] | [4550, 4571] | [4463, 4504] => -2.8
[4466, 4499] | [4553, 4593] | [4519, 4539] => -0.1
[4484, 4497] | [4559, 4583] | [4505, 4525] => -1.6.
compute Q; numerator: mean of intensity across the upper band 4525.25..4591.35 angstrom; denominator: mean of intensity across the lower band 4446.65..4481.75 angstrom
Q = 1.1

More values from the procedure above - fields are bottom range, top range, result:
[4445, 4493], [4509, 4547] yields 1.08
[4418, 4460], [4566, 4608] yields 1.09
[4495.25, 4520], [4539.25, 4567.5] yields 0.97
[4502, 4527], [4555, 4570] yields 1.01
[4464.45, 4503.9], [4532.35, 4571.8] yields 1.03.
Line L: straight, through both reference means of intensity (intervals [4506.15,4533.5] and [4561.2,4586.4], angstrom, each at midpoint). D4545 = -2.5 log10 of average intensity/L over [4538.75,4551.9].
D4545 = 0.06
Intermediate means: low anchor 141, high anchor 138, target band 133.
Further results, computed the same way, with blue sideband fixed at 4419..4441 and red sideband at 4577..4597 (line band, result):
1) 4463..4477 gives -0.01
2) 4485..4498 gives 0.01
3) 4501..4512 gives -0.13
